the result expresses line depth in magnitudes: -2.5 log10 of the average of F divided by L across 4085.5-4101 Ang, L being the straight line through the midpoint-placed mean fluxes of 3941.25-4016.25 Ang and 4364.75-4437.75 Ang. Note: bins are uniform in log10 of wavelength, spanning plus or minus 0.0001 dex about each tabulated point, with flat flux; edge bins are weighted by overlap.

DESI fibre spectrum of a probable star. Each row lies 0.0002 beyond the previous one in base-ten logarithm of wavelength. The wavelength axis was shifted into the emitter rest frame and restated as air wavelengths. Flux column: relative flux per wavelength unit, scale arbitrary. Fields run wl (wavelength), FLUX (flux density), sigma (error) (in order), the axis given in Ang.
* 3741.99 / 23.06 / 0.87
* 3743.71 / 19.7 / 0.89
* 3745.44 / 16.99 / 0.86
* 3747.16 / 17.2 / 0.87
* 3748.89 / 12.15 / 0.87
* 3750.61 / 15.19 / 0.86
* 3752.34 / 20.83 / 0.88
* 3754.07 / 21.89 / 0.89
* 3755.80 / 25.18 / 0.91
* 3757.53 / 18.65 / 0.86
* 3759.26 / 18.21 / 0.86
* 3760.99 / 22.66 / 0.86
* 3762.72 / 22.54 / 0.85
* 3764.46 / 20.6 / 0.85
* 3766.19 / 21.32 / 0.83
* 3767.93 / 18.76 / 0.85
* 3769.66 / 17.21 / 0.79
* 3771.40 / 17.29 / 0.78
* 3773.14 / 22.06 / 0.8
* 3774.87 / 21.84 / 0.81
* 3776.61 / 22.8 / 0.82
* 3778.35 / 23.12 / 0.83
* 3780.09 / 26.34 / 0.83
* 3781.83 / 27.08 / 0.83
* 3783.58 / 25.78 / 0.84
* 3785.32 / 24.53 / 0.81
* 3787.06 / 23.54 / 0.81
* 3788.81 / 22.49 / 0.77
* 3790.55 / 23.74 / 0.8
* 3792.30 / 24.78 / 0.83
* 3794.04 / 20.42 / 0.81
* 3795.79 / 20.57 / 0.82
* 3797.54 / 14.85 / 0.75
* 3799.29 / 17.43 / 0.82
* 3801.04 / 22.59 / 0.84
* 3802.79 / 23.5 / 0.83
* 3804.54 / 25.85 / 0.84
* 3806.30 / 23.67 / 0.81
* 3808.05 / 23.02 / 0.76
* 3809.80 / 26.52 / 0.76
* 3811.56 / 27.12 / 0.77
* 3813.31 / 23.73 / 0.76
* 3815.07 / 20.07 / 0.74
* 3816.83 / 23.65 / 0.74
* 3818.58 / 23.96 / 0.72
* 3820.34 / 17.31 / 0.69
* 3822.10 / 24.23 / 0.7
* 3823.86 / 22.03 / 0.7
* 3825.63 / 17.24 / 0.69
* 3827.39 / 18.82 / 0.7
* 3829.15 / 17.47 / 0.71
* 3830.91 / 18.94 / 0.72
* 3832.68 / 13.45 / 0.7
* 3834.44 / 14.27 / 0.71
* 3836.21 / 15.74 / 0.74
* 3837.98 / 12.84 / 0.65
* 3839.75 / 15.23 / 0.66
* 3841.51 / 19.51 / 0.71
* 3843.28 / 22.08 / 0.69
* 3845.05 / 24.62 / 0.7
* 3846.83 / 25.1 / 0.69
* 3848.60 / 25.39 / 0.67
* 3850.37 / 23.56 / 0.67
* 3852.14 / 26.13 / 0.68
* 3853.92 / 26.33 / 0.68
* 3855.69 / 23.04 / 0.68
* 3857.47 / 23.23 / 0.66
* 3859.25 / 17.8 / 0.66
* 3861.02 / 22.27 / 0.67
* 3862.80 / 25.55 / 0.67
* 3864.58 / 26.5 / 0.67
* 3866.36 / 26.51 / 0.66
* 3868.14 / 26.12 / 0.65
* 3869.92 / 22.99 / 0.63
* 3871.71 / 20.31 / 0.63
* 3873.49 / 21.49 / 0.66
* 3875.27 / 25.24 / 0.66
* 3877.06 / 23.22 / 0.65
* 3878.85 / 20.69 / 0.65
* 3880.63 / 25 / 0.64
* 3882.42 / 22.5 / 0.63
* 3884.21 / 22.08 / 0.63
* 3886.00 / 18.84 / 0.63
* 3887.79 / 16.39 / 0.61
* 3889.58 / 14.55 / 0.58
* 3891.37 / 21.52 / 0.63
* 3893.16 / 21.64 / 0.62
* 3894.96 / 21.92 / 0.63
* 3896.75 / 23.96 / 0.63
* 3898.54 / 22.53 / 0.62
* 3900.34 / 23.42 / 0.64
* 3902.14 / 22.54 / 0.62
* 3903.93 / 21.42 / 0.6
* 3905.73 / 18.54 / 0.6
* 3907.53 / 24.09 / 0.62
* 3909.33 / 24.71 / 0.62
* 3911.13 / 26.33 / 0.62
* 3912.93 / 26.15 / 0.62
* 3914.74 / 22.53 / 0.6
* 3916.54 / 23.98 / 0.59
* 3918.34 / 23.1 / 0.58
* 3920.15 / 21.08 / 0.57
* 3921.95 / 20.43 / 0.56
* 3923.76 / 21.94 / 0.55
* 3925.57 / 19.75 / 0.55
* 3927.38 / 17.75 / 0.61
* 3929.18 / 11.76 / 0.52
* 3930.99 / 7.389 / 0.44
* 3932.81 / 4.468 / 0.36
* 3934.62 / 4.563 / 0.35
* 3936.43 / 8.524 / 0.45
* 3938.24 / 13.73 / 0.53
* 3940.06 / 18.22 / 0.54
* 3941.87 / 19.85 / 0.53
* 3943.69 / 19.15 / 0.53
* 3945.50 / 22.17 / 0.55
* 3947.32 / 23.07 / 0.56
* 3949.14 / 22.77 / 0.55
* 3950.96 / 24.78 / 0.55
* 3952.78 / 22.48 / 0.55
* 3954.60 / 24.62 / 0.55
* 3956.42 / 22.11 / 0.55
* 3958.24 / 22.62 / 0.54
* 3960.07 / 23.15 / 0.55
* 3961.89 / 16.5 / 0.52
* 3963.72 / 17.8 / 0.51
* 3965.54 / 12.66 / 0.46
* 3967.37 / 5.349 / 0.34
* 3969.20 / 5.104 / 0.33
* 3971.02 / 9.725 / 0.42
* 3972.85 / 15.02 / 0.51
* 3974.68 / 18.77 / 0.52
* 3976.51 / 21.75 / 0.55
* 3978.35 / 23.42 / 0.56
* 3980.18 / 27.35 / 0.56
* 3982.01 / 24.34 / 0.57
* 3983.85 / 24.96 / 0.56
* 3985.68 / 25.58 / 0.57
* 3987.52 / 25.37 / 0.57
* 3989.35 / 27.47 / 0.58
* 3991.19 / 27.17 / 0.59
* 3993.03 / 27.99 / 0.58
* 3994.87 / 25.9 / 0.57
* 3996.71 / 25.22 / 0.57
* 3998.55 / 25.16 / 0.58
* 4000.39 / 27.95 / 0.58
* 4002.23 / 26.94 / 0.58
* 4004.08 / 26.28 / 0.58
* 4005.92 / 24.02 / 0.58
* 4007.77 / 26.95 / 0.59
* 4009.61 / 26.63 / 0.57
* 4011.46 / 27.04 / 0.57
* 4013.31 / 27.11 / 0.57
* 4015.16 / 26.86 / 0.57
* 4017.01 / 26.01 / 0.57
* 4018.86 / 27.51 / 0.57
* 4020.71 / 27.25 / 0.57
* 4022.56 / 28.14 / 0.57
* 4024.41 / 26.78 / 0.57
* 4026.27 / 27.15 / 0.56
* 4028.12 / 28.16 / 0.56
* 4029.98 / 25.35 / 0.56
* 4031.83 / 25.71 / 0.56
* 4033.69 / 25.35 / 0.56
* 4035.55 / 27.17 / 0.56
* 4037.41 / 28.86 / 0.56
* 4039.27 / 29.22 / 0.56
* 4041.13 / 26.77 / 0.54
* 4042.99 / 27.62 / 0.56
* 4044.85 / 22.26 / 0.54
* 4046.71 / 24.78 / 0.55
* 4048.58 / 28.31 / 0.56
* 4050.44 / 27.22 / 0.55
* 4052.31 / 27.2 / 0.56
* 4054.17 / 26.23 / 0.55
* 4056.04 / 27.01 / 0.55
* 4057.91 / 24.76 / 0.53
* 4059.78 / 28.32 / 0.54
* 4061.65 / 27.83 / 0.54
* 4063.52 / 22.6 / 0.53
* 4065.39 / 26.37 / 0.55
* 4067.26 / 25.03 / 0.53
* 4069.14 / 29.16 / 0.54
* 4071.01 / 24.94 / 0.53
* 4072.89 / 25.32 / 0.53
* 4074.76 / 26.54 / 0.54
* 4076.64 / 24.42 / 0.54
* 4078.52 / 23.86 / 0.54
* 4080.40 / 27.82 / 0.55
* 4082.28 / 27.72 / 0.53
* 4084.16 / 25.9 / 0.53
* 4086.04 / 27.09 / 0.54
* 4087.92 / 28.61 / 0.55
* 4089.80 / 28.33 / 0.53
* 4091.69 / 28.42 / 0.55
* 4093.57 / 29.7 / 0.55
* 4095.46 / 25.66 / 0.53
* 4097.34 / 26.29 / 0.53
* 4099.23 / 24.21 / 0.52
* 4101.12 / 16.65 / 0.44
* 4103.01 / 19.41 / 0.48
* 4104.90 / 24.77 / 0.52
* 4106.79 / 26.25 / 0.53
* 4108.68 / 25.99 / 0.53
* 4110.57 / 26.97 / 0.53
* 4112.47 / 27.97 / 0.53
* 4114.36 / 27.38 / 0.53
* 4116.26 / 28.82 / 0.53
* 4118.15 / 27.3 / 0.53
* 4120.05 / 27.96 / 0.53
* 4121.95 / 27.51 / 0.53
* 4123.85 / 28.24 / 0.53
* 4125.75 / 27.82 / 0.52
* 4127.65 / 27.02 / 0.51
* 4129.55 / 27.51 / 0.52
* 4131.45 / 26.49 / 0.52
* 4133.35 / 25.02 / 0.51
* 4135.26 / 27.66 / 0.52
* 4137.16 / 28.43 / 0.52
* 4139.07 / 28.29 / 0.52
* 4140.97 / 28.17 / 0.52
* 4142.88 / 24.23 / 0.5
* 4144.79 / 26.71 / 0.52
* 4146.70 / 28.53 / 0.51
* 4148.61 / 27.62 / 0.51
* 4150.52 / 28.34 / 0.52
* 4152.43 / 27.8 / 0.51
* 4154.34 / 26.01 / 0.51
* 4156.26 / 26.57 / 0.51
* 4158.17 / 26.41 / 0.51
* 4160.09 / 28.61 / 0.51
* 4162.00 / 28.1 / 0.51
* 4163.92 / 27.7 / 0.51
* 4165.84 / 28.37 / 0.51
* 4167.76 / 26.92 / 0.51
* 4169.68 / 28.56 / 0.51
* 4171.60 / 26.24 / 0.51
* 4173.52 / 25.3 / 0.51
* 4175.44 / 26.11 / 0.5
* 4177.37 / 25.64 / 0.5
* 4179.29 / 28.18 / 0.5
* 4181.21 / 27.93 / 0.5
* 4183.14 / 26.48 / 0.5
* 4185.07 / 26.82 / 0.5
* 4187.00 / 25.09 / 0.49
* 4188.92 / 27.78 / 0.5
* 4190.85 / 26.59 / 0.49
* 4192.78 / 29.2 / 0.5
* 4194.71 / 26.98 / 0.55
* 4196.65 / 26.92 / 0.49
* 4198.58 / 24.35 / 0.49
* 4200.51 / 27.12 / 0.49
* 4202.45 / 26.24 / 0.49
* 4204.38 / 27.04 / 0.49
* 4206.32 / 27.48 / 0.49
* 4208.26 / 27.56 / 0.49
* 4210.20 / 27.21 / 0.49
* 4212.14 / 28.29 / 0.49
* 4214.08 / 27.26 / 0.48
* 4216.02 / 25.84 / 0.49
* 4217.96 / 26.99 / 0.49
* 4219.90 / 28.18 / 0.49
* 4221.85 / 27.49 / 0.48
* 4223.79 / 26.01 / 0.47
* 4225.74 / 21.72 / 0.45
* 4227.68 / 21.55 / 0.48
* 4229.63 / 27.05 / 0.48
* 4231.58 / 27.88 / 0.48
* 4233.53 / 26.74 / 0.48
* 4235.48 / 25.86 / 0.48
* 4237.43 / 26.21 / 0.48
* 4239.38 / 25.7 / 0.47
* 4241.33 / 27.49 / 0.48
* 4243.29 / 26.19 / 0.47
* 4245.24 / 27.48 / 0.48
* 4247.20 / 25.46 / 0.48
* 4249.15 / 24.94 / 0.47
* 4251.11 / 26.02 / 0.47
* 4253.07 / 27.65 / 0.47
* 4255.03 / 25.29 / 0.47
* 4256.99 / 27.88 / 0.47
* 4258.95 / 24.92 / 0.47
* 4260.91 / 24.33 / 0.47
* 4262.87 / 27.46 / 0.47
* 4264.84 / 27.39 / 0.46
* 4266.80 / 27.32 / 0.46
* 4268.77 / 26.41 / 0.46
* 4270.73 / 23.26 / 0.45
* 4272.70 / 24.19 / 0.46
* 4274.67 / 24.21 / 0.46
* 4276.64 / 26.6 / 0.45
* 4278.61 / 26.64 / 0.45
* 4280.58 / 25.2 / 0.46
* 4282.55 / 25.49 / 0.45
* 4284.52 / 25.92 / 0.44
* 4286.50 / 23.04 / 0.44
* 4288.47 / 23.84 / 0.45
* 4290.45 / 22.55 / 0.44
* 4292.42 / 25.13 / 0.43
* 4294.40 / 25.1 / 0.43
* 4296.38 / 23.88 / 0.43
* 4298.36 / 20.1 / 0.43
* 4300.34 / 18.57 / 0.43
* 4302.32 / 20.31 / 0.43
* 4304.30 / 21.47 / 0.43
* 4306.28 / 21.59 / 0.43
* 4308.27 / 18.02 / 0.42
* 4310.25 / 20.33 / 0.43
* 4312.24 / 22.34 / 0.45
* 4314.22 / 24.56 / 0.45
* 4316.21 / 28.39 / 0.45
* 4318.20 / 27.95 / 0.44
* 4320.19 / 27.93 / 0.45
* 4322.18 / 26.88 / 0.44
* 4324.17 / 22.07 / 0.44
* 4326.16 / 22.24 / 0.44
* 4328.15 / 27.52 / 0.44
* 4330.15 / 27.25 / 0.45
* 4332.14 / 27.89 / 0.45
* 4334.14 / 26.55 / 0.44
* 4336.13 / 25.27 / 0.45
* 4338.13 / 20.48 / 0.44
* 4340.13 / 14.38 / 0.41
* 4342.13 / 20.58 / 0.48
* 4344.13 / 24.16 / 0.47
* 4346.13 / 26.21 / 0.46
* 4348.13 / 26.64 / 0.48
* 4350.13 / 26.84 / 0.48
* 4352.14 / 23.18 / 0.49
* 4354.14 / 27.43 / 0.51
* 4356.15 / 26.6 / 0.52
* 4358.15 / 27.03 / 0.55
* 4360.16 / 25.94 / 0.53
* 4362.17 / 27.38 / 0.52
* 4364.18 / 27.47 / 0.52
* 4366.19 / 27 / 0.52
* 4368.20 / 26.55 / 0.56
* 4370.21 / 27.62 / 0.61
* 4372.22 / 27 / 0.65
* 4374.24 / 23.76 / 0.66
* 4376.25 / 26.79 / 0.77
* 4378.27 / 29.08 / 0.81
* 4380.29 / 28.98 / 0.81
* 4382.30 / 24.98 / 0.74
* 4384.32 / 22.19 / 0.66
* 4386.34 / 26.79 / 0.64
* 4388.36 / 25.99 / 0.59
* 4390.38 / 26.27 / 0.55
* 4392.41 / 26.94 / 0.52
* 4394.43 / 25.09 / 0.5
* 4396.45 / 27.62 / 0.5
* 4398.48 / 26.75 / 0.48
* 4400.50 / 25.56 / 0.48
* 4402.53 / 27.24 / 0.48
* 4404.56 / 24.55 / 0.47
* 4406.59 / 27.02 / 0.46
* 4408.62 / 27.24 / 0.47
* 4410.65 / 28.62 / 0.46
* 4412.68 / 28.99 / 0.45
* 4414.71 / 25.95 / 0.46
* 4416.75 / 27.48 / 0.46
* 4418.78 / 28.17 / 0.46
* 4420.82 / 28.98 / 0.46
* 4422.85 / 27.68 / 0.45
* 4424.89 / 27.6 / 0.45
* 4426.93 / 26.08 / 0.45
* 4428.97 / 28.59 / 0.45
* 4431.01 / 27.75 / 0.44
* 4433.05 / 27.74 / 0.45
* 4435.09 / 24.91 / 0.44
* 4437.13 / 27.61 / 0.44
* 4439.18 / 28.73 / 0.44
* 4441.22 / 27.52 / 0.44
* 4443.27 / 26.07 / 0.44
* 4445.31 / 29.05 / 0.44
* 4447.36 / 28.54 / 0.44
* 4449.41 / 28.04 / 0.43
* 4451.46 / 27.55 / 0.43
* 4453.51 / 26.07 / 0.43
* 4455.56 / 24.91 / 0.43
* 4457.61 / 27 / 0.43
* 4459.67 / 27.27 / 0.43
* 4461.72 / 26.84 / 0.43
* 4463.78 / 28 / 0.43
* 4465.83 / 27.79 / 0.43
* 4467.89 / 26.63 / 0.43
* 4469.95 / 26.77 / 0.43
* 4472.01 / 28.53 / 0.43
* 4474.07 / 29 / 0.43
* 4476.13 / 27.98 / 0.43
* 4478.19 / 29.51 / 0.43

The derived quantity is -0.13 mag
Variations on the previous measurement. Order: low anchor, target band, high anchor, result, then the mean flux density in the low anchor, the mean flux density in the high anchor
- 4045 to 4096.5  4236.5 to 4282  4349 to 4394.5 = 0.02 mag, 26.6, 26.4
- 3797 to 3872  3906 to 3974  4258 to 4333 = 0.23 mag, 21.7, 24.4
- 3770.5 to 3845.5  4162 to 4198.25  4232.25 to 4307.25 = -0.12 mag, 21.3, 24.9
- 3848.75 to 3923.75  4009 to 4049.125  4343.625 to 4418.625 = -0.13 mag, 22.7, 26.5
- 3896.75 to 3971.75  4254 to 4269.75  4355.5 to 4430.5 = -0.08 mag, 18.7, 26.9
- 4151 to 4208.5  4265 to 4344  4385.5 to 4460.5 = 0.13 mag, 27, 27.1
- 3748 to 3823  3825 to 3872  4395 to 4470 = 0.06 mag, 21.8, 27.3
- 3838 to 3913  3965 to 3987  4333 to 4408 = 0.27 mag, 22.5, 25.7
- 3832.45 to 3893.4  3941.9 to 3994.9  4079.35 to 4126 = 0.14 mag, 21.6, 26.5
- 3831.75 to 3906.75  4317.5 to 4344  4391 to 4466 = 0.08 mag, 21.6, 27.2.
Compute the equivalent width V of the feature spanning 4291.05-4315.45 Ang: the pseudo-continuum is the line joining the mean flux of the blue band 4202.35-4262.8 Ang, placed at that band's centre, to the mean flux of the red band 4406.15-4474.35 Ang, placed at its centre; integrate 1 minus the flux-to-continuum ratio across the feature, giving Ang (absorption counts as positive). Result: 4.4 Ang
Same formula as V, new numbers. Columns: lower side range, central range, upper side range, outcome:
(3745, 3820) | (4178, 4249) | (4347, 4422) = -3.7 Ang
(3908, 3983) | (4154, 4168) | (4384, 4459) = -3.1 Ang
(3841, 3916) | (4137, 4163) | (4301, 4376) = -3.7 Ang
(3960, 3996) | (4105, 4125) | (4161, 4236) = -2.5 Ang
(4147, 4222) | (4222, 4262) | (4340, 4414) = 1.4 Ang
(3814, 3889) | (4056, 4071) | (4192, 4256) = -1.2 Ang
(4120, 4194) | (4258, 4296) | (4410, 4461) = 3.0 Ang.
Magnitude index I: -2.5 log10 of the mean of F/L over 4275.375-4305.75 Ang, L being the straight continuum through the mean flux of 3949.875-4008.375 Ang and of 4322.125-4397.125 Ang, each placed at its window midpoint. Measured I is 0.06 mag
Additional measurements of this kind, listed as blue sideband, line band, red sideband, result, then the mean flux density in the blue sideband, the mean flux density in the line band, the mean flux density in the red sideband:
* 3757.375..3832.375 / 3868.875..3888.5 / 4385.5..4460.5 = 0.035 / 21.8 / 21.8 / 27.1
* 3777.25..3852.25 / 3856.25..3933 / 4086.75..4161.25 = 0.074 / 21.6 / 21.4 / 26.8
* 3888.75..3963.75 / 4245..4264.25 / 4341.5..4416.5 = -0.065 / 19.9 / 26.1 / 26.4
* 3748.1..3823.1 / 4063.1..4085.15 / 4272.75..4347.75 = -0.131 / 21.9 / 25.9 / 23.8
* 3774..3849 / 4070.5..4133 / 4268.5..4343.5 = -0.154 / 21.5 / 26.3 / 23.8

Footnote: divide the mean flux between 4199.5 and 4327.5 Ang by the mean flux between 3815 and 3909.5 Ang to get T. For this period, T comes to 1.18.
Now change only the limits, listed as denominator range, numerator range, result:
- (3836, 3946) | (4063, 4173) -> 1.29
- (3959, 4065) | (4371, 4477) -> 1.11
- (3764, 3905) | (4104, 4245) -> 1.23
